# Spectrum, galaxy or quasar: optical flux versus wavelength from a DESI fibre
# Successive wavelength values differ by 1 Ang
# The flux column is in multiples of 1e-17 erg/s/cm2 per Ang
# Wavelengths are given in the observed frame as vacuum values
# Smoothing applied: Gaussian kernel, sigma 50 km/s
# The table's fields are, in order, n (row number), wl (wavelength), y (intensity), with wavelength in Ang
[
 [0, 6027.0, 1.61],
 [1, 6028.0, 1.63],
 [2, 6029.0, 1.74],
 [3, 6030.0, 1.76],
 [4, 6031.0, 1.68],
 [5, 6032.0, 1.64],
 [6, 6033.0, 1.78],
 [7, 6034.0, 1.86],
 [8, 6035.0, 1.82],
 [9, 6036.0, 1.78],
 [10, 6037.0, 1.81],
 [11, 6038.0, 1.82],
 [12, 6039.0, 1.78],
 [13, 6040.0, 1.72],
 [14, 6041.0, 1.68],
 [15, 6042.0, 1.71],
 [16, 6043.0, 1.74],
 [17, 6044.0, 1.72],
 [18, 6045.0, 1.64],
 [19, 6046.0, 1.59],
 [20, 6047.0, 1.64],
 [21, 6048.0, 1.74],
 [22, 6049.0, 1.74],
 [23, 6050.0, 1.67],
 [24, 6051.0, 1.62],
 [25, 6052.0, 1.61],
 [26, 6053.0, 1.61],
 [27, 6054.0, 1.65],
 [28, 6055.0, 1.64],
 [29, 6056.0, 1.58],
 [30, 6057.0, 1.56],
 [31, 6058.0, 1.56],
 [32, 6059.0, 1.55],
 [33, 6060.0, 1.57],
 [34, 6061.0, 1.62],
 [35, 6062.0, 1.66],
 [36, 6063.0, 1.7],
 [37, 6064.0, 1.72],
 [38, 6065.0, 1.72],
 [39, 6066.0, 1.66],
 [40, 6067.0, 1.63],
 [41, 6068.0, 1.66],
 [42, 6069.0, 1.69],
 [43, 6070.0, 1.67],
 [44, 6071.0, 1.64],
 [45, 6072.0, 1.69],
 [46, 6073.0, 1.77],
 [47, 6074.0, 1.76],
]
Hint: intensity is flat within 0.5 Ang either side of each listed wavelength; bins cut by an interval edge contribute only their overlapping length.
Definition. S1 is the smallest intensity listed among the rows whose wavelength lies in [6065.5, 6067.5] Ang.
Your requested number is 1.63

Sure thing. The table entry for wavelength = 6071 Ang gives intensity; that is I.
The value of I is 1.64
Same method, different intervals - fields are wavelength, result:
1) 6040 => 1.72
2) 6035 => 1.82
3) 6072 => 1.69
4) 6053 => 1.61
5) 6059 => 1.55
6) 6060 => 1.57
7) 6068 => 1.66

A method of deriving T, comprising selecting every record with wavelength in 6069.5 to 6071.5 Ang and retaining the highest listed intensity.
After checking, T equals 1.67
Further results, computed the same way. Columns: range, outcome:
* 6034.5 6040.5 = 1.82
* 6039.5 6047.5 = 1.74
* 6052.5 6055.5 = 1.65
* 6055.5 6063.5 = 1.7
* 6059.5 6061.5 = 1.62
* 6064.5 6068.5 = 1.72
